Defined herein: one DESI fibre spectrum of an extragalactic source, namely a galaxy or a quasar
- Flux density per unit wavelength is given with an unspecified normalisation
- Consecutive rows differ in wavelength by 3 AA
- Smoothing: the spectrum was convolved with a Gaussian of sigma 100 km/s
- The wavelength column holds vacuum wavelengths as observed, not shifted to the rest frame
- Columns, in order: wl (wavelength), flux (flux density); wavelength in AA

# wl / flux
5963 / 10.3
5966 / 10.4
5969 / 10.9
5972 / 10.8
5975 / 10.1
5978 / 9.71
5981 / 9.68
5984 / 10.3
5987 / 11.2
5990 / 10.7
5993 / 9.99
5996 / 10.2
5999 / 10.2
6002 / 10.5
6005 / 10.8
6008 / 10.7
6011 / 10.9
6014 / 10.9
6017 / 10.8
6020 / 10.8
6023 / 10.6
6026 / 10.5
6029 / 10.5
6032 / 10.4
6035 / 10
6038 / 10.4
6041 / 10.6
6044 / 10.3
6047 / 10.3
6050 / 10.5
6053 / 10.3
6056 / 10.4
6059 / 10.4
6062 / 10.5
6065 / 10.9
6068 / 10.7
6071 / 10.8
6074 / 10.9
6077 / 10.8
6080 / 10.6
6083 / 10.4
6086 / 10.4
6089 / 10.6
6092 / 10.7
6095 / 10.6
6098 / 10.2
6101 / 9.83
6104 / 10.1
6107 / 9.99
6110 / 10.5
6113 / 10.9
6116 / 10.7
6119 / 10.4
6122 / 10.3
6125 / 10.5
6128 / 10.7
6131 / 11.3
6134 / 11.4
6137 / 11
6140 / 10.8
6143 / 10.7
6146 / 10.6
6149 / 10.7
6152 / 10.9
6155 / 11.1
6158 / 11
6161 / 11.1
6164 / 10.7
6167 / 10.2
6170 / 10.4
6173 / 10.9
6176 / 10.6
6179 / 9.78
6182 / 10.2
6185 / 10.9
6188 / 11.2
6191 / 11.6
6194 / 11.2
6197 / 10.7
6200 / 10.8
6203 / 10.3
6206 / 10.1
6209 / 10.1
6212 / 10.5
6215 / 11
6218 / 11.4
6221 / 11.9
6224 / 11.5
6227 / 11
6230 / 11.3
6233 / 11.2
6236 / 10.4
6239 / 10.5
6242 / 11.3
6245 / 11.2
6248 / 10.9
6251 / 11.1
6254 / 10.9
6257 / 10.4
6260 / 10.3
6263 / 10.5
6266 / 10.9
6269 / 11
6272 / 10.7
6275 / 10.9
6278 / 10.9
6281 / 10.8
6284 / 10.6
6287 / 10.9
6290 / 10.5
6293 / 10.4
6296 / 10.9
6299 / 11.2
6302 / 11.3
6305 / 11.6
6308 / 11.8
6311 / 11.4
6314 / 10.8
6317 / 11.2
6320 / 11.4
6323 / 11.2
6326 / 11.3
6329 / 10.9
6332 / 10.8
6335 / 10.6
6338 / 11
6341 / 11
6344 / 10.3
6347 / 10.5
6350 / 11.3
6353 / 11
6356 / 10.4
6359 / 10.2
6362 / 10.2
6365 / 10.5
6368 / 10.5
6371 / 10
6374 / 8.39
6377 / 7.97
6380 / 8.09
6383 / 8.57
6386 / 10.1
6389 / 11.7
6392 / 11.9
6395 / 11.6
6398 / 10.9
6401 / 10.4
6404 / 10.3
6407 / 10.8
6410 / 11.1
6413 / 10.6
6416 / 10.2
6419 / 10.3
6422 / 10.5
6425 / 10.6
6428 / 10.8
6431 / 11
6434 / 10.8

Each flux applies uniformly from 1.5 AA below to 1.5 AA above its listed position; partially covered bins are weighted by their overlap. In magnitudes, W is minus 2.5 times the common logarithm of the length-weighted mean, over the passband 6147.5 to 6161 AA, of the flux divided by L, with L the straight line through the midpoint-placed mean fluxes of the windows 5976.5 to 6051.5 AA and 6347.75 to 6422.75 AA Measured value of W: -0.06 mag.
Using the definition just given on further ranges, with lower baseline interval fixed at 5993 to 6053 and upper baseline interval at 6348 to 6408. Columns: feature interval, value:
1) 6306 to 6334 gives -0.09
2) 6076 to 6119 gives 0.00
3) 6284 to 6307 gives -0.07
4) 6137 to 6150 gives -0.03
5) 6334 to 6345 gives -0.05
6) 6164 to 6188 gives -0.01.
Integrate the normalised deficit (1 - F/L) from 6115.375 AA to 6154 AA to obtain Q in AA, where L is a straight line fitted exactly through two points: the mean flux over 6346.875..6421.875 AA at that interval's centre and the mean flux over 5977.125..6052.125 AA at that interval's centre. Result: -1.4 AA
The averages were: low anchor 10.5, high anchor 10.3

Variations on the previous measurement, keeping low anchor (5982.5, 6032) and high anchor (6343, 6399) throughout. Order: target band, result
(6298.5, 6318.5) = -2.1 AA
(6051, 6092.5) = -0.3 AA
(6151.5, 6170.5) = -0.6 AA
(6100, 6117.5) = 0.2 AA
